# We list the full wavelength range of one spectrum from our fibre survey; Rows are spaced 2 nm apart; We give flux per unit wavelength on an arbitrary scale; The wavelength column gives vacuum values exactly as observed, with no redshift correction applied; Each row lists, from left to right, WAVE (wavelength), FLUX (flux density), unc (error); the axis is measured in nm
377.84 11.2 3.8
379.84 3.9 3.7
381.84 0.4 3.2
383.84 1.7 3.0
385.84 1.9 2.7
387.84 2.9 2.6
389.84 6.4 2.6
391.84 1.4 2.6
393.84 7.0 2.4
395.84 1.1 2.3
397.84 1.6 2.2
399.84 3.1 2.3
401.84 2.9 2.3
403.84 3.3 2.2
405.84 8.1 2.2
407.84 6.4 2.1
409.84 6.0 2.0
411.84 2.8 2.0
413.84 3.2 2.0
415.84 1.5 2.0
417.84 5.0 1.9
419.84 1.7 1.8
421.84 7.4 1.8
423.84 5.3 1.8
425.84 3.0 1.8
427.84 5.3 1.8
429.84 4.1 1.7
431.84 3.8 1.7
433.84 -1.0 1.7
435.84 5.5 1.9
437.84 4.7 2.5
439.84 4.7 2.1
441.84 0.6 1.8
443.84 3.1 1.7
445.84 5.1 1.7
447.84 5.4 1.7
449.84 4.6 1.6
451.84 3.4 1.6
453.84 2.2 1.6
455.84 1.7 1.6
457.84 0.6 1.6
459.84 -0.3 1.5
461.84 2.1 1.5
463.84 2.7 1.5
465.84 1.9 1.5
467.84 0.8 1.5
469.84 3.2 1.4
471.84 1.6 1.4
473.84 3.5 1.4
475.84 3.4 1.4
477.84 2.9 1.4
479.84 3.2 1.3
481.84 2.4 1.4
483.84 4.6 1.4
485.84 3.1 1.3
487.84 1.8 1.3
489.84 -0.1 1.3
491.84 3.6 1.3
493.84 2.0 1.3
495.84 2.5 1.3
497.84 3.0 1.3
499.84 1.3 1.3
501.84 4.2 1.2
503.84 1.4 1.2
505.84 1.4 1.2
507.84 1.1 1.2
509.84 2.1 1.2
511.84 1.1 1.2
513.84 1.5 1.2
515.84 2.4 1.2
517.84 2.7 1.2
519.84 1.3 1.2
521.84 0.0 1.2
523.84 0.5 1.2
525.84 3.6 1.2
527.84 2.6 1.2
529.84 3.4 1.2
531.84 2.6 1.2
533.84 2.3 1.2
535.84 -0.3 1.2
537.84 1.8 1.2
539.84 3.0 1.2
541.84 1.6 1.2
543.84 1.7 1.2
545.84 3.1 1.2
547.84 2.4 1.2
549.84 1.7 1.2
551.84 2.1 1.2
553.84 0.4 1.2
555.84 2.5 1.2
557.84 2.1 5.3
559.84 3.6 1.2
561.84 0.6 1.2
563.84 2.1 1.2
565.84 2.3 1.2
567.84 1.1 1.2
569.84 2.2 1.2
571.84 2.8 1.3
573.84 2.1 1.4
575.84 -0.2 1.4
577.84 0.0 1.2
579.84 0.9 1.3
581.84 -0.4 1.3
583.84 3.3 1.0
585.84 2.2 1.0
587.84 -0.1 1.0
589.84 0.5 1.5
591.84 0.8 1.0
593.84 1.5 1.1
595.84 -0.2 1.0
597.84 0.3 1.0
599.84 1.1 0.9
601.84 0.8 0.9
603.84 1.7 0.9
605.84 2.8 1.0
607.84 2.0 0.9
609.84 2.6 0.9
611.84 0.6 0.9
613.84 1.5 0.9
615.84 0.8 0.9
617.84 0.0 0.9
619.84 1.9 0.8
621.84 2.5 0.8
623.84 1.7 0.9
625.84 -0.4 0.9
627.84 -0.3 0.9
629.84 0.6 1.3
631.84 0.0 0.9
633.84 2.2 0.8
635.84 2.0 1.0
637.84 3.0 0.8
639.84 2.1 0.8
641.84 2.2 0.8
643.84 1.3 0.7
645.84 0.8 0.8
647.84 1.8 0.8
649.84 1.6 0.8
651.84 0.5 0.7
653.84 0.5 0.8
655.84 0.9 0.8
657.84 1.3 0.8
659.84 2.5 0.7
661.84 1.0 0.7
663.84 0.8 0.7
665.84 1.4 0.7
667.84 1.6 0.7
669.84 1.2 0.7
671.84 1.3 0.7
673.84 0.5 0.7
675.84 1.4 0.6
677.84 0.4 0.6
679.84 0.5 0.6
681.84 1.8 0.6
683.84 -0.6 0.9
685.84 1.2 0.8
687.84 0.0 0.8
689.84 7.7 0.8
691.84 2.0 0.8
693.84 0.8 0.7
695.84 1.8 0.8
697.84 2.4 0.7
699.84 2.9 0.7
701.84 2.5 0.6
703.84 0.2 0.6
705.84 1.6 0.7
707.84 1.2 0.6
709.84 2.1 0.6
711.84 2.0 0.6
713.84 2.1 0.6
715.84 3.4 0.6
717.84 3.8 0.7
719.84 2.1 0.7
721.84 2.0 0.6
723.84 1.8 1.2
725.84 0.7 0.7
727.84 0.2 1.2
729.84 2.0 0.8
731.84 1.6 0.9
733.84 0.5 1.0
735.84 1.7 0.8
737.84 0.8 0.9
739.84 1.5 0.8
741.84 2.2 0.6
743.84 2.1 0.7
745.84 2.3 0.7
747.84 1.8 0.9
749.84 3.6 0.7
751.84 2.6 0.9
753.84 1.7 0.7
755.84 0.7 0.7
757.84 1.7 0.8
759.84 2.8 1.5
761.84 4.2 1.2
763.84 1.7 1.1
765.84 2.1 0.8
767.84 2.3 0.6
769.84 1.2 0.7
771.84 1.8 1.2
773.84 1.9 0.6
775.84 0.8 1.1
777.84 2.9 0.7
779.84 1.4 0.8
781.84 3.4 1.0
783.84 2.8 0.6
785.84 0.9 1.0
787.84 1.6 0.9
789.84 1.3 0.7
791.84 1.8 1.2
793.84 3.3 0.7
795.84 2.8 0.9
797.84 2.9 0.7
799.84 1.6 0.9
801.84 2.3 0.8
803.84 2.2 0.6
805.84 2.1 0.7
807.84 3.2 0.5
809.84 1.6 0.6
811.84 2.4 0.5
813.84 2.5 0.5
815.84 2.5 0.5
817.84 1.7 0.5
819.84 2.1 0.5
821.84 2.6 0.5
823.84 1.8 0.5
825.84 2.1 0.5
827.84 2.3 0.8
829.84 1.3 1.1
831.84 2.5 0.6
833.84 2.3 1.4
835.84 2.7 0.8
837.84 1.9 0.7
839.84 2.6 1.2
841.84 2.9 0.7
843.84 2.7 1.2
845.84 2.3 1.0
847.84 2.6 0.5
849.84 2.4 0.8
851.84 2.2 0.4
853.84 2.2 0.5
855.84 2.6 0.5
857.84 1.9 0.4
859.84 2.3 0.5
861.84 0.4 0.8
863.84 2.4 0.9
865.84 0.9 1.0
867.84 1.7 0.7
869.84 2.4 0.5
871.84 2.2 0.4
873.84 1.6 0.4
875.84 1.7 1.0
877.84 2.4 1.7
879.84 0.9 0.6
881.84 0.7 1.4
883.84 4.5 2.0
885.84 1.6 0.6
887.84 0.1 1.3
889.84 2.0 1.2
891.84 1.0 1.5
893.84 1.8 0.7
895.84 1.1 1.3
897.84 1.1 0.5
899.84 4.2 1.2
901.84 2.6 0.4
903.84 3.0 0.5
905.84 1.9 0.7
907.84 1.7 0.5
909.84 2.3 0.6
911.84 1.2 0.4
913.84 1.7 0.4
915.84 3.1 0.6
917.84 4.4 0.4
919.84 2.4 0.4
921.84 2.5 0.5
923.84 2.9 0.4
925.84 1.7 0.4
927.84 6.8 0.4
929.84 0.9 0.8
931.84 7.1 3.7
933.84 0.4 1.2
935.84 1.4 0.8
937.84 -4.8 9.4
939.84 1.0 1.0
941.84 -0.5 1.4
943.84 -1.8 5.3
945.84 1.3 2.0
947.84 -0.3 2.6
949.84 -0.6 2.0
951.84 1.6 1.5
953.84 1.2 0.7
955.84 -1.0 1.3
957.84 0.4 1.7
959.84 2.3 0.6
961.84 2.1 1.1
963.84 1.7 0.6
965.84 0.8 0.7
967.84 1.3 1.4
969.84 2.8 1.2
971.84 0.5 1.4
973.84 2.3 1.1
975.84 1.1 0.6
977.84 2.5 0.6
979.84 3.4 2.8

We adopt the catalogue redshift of 0.852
